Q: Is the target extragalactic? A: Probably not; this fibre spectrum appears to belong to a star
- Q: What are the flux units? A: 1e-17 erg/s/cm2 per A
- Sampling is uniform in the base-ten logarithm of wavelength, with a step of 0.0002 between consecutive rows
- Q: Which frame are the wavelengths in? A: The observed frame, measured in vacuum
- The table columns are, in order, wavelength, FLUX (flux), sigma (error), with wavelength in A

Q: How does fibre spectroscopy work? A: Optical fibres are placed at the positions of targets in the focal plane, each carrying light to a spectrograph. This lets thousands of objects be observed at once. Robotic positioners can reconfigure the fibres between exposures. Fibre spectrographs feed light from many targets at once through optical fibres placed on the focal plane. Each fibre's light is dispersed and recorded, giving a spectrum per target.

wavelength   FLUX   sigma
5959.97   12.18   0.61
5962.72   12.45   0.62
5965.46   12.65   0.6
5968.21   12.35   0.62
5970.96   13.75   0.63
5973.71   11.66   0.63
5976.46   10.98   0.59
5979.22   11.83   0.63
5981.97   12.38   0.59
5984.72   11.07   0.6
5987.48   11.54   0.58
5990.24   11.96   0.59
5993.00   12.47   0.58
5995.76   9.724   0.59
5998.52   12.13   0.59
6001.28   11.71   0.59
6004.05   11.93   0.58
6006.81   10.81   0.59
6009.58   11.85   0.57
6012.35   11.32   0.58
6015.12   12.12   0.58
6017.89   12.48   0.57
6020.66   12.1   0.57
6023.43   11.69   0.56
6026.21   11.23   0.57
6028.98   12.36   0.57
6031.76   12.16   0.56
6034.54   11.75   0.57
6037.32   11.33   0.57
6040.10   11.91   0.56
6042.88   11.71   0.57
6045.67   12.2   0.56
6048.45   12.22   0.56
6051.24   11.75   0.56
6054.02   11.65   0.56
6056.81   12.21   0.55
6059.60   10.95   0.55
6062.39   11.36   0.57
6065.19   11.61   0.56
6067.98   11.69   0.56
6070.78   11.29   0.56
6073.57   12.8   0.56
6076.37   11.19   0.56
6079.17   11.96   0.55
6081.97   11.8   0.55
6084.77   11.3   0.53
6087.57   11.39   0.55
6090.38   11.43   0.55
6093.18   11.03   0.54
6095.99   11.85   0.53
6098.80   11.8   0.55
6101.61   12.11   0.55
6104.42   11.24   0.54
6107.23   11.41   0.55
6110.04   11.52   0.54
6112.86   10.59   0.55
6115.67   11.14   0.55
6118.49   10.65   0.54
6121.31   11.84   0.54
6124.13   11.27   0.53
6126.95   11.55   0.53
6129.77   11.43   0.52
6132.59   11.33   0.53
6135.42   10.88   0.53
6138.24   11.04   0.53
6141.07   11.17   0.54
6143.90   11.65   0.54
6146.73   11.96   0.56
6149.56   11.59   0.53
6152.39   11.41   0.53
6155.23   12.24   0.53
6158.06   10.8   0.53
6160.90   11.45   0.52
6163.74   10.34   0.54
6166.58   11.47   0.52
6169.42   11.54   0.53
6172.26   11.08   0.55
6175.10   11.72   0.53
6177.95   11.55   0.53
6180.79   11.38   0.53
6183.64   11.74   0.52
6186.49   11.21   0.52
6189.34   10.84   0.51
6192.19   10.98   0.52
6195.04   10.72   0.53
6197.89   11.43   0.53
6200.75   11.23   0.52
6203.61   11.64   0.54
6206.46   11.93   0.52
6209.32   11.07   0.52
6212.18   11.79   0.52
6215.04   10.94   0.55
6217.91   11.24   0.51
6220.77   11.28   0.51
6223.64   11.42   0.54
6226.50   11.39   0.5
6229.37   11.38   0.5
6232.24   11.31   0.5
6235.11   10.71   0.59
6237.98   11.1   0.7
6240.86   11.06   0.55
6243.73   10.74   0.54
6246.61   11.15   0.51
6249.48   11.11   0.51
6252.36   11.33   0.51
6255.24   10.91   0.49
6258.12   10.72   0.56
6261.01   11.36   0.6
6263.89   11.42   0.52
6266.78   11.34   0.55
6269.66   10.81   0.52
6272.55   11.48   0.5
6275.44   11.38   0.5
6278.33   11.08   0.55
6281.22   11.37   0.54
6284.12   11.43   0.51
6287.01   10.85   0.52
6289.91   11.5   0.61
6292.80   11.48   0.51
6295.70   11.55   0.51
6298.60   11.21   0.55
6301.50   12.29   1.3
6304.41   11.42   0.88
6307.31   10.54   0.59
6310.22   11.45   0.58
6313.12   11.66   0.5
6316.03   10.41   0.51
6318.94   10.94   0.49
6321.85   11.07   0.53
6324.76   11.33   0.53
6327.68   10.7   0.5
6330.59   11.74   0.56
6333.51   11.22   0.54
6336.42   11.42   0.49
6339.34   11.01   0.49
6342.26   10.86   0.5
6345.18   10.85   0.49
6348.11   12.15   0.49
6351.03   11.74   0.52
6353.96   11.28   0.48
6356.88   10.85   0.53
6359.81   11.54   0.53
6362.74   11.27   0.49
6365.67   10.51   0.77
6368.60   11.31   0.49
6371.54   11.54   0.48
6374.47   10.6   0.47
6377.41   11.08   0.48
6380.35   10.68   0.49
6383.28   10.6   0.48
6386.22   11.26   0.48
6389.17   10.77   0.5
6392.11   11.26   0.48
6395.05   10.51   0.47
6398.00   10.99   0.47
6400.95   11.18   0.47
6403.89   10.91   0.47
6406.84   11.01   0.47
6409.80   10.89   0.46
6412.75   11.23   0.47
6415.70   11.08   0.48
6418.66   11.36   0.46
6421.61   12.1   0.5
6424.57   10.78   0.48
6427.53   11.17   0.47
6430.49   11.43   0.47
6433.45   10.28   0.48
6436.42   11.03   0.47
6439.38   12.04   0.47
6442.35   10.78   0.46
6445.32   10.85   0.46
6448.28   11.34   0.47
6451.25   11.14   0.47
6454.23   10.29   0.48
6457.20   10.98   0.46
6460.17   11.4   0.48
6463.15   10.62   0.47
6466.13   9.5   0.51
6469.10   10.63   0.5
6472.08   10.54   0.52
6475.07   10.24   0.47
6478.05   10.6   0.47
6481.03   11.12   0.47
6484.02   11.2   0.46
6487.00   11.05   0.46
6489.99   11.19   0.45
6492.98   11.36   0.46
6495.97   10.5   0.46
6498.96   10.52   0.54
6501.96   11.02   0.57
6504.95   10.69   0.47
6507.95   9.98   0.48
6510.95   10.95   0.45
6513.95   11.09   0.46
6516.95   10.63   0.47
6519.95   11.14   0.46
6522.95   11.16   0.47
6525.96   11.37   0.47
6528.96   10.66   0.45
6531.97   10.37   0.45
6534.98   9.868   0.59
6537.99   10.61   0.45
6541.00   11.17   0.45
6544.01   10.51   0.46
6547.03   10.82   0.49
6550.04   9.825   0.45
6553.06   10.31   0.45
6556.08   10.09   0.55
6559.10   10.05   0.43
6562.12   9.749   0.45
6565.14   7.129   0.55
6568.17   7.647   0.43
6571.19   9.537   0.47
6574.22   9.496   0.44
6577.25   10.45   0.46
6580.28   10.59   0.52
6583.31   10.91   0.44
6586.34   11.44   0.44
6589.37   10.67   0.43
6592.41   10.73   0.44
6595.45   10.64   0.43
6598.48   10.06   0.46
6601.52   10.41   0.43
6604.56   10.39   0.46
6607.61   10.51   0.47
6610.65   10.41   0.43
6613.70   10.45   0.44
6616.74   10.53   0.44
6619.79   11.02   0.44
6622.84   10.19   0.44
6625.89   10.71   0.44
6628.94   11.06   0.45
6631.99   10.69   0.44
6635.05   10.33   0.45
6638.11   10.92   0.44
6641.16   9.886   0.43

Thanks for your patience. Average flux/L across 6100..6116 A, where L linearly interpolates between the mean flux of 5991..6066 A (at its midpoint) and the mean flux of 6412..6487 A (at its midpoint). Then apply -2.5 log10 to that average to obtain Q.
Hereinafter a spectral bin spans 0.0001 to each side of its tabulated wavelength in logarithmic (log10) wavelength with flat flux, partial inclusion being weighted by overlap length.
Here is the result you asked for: 0.02 mag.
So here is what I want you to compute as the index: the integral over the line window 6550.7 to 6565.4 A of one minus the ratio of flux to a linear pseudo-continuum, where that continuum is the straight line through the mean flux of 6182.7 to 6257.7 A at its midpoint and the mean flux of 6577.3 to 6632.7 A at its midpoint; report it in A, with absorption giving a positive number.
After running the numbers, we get 1.4 A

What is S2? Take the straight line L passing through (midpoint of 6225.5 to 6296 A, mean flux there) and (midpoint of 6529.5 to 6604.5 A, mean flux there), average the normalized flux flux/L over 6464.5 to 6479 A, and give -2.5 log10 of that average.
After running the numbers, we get 0.02 mag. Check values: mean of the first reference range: 11.2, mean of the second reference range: 10.1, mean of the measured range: 10.3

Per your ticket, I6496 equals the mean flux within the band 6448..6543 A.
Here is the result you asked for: 10.8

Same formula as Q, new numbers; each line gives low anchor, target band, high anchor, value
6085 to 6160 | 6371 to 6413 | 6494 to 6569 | -0.025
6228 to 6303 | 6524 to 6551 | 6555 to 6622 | -0.031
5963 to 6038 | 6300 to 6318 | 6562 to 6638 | -0.025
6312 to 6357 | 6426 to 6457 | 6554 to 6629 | -0.025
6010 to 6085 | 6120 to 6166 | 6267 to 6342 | 0.021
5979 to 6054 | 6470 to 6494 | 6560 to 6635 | -0.037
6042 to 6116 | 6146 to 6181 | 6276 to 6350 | 0.006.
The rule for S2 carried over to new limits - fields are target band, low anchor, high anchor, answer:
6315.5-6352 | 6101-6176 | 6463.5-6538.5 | -0.019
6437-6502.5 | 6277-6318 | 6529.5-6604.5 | -0.031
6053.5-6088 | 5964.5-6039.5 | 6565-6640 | 0.001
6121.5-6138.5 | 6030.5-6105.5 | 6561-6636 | 0.020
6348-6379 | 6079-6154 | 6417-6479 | -0.018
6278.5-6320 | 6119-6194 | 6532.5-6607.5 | -0.035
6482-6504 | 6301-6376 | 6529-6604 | -0.049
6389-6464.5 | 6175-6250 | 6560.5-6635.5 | -0.038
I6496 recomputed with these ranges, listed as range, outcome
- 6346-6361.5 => 11.5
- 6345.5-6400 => 11.1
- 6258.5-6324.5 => 11.3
